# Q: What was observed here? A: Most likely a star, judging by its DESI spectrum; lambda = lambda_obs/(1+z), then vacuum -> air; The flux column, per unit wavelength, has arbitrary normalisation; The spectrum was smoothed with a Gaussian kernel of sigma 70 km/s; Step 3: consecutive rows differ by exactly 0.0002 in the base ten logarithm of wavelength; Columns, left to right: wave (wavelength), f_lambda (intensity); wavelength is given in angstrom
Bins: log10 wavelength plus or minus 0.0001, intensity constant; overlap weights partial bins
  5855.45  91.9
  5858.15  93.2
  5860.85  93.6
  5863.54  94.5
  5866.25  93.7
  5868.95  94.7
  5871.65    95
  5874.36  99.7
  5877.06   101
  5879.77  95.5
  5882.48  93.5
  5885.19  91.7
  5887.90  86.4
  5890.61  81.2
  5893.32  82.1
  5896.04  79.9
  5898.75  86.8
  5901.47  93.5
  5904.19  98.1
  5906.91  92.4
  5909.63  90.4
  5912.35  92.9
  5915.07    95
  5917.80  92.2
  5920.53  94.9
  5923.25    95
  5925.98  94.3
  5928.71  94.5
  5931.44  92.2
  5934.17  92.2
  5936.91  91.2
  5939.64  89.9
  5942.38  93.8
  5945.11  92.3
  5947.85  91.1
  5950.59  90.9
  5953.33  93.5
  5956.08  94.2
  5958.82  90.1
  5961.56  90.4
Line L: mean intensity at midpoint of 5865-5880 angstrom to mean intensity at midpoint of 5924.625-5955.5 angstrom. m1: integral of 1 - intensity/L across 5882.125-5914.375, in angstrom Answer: 2.0 angstrom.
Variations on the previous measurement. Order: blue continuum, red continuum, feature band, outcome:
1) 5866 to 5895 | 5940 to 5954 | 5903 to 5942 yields -0.5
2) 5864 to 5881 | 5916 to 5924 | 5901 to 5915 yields 0.1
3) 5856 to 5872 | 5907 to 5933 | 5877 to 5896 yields 1.0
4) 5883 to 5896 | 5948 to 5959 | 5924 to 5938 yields -0.5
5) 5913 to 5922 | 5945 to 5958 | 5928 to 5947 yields 0.2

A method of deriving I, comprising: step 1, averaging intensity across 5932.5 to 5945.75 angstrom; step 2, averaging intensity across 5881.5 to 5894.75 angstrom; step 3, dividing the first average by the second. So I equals 1.06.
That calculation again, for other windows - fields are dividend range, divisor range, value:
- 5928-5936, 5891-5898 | 1.14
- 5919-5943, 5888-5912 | 1.06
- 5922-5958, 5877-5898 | 1.05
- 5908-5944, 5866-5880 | 0.96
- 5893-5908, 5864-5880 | 0.92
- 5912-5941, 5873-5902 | 1.03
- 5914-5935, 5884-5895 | 1.10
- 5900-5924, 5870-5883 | 0.97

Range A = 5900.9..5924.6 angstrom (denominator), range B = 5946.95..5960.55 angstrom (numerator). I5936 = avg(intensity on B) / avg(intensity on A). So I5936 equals 1.0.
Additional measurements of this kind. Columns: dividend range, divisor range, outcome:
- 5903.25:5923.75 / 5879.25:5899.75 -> 1.08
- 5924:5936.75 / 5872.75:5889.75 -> 0.99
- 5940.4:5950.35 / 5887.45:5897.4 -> 1.12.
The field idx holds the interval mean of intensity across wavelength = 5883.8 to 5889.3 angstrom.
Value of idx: 89.1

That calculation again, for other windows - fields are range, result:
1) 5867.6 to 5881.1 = 97.2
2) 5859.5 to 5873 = 94.3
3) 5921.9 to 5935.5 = 93.6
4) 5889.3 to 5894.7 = 81.6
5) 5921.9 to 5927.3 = 94.6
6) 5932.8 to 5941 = 91.1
